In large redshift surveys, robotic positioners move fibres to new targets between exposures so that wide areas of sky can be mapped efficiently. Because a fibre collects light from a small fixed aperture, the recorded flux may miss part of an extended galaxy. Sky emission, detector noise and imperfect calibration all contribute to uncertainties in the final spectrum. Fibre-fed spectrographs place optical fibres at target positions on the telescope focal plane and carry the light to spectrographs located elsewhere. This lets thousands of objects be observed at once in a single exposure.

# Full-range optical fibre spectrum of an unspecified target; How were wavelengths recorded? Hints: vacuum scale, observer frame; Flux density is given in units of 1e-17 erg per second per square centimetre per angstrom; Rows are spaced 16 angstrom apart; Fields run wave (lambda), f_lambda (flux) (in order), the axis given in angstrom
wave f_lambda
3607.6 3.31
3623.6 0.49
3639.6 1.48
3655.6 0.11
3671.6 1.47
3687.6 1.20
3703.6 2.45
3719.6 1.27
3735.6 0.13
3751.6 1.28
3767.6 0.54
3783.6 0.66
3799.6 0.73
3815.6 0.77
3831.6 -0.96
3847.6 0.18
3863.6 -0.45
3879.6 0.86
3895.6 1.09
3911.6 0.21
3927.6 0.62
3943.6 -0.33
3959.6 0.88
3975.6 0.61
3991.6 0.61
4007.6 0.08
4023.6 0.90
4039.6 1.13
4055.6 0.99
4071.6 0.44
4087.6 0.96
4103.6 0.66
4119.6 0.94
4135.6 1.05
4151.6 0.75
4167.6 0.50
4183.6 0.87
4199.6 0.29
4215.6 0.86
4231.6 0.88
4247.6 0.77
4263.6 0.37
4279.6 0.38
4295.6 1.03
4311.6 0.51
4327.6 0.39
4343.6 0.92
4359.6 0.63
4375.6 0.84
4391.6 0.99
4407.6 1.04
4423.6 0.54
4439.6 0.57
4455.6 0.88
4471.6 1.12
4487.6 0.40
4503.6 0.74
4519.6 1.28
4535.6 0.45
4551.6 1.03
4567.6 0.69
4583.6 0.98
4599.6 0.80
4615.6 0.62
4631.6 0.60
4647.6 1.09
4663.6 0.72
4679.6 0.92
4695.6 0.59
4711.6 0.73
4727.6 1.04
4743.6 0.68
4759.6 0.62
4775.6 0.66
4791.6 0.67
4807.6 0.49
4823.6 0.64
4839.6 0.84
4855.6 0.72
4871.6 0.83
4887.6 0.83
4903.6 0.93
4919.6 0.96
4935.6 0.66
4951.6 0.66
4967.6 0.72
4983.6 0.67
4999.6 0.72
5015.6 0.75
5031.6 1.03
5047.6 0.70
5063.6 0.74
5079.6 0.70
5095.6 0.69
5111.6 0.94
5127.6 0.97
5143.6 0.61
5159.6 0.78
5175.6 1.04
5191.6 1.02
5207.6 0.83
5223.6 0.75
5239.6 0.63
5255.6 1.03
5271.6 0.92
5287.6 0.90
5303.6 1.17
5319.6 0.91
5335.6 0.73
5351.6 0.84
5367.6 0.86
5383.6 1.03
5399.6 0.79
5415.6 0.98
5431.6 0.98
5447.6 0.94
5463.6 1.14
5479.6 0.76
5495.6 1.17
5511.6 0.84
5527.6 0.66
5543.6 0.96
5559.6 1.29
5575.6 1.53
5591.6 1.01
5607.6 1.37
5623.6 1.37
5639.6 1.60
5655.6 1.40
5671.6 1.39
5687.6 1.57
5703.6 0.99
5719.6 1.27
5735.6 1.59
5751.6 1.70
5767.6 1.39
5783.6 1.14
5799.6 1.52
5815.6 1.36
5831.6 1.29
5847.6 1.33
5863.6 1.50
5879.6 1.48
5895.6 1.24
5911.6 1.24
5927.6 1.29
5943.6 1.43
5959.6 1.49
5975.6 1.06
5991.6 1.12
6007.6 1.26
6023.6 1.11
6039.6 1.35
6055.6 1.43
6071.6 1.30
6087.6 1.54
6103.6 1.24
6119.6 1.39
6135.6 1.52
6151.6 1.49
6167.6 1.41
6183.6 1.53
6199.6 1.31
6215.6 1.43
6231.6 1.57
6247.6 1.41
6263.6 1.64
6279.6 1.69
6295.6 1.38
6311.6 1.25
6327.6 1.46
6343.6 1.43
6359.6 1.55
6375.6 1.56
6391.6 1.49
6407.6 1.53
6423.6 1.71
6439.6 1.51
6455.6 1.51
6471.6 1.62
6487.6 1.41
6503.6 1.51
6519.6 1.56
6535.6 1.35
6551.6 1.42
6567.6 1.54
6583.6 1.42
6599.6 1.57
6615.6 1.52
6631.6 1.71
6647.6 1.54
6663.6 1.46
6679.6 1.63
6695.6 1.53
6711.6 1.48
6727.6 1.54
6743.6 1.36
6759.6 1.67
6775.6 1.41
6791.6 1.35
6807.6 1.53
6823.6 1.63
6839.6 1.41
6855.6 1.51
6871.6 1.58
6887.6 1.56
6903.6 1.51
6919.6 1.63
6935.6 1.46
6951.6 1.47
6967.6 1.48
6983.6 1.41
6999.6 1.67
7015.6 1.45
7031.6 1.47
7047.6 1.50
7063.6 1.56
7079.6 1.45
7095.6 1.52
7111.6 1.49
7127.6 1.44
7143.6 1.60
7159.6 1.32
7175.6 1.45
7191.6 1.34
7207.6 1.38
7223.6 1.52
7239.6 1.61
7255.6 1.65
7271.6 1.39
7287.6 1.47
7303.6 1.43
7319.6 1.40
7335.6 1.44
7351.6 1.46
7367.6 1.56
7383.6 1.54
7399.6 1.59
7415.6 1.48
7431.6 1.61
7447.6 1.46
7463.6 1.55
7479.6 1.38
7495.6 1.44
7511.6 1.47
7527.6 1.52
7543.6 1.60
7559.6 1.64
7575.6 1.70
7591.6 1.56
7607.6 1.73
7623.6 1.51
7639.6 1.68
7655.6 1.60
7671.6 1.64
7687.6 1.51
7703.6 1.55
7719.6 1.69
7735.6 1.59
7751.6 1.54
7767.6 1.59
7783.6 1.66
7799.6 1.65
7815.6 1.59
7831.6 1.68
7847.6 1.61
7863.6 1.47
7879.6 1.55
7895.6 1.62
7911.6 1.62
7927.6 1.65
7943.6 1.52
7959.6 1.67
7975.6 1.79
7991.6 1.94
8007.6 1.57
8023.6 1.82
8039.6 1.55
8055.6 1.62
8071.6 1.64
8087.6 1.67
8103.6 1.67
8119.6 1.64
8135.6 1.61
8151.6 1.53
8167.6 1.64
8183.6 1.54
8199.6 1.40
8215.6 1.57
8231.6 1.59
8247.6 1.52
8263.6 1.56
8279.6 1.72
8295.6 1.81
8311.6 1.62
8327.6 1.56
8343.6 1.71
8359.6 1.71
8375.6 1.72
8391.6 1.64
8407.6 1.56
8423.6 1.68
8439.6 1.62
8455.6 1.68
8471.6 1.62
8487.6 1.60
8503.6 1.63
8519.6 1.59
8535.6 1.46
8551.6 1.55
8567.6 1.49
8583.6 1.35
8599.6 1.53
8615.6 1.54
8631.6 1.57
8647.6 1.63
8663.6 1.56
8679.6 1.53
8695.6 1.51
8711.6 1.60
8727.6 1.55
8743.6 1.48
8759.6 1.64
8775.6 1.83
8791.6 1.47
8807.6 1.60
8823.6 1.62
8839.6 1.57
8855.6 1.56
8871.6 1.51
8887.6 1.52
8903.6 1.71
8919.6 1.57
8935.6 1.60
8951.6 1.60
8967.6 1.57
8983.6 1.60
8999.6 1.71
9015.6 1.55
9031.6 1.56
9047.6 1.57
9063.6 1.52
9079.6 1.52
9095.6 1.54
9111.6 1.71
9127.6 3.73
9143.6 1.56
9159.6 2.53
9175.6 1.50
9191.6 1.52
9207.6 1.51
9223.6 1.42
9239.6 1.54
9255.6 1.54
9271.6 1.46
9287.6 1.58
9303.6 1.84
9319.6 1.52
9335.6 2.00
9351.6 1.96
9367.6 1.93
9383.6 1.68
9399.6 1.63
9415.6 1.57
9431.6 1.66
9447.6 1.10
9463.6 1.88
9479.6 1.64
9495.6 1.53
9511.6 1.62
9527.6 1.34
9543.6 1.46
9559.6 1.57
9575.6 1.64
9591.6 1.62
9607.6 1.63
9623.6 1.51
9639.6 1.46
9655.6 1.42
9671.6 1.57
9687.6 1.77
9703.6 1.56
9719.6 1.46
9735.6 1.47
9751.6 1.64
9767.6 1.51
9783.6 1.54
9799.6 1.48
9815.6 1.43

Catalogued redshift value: 0.39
